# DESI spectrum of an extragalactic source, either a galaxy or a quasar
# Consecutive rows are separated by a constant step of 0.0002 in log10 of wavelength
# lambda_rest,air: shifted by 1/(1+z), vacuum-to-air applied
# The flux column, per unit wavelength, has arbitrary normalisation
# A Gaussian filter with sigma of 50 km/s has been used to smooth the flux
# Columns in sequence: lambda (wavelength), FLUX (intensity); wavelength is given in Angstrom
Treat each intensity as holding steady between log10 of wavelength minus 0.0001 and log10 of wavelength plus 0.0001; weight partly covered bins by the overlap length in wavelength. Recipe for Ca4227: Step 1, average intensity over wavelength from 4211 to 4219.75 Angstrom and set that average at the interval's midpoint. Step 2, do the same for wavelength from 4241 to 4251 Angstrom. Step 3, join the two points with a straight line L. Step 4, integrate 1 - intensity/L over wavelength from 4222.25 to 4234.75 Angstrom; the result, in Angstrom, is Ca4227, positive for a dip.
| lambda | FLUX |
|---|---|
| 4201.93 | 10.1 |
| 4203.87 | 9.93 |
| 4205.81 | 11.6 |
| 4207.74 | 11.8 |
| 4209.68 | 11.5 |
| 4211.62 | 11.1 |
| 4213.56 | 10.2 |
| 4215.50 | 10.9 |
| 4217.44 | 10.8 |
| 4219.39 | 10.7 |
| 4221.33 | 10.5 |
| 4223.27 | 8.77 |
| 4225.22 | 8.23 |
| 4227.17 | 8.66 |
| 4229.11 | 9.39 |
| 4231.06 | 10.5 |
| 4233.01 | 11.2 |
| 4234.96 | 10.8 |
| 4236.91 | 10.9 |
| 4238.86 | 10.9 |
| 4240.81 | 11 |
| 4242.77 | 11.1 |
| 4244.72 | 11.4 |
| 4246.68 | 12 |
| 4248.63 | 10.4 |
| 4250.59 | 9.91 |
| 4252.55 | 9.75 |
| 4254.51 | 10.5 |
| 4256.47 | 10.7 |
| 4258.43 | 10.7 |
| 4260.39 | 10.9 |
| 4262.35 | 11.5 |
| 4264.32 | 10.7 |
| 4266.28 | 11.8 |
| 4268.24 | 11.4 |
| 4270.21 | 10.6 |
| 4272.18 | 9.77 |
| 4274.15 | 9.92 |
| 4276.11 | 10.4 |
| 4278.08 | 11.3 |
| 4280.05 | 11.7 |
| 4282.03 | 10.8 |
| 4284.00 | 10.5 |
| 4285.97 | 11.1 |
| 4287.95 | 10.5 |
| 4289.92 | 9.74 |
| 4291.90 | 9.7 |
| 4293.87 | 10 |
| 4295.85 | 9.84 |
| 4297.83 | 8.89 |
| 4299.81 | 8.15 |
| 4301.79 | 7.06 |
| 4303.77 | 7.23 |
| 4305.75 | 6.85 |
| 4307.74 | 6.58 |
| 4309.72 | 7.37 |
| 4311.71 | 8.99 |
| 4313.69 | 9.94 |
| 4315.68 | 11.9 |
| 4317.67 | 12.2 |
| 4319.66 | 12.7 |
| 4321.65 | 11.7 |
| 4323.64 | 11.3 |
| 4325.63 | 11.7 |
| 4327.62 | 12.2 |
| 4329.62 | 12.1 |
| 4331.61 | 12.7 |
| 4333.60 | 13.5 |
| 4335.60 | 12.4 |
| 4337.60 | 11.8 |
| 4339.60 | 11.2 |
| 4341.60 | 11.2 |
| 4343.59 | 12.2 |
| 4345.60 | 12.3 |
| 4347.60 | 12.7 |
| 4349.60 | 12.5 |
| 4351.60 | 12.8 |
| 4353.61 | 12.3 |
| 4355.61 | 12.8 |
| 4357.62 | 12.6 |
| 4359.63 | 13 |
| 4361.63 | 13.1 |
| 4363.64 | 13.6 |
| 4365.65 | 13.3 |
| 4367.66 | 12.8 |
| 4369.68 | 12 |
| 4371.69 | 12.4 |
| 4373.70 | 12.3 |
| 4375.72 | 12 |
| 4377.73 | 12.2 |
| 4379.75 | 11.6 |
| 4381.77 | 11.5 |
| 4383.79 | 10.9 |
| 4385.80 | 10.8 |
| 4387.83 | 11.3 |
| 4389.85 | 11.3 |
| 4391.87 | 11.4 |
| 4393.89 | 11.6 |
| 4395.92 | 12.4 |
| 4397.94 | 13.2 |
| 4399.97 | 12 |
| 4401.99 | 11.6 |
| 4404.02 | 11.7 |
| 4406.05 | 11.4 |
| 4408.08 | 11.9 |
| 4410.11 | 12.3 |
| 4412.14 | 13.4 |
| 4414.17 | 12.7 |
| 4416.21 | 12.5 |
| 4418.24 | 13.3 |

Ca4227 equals 1.51 Angstrom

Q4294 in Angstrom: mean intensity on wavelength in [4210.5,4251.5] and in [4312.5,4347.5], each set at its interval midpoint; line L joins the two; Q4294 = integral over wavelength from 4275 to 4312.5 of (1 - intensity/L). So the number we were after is 6.8 Angstrom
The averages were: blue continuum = 10.5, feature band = 9.3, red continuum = 11.9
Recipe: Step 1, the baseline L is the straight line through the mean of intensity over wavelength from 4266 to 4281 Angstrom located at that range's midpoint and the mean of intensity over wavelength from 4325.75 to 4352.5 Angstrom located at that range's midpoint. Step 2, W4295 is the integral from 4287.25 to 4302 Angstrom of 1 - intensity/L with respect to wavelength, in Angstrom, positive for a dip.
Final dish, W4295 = 2.6 Angstrom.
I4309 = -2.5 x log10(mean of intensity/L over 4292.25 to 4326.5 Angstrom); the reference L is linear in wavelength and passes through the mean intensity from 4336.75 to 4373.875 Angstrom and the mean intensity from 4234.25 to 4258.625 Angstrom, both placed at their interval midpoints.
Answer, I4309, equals 0.23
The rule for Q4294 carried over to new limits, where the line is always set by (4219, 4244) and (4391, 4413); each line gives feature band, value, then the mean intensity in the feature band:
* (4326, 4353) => -2.1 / 12.3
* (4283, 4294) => 0.6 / 10.3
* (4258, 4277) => -0.3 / 10.8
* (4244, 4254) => -0.3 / 10.7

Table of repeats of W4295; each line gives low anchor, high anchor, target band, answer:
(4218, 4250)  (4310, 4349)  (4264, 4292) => 0.8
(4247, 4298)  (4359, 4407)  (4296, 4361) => 1.8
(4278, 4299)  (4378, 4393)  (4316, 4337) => -3.0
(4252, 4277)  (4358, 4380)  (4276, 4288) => 0.0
